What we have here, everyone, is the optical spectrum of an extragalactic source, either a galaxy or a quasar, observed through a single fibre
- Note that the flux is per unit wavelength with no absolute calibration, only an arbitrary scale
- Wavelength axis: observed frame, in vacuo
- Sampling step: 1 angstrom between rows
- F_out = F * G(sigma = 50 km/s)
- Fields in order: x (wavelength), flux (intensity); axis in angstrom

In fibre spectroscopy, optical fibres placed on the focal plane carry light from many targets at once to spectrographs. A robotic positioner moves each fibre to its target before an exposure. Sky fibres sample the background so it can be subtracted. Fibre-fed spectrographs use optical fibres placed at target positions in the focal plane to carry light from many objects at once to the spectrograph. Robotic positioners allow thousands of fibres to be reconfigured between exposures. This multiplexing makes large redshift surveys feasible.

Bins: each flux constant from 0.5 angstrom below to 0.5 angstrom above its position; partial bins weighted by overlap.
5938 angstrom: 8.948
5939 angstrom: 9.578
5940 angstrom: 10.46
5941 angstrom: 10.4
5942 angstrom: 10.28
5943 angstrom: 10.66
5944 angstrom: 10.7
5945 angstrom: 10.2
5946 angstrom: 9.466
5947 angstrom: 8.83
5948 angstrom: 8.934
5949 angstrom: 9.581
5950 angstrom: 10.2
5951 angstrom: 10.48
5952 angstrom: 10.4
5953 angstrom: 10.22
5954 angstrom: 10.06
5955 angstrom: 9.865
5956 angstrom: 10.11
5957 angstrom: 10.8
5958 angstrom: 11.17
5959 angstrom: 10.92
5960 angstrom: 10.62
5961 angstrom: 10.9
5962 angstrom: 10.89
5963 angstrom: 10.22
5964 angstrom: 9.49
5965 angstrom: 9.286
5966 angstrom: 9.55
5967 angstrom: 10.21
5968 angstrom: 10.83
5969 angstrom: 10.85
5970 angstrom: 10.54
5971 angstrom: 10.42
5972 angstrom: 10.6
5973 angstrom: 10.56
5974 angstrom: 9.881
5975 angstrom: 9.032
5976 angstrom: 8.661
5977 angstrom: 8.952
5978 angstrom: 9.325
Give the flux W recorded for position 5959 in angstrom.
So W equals 10.92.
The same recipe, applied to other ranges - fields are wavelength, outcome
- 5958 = 11.17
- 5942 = 10.28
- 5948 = 8.934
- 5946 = 9.466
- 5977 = 8.952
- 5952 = 10.4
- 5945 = 10.2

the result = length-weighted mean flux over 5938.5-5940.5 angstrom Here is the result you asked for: 10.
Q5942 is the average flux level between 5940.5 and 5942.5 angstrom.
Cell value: 10.3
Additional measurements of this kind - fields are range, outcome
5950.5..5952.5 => 10.4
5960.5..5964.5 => 10.4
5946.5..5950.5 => 9.39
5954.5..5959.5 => 10.6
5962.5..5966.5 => 9.64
